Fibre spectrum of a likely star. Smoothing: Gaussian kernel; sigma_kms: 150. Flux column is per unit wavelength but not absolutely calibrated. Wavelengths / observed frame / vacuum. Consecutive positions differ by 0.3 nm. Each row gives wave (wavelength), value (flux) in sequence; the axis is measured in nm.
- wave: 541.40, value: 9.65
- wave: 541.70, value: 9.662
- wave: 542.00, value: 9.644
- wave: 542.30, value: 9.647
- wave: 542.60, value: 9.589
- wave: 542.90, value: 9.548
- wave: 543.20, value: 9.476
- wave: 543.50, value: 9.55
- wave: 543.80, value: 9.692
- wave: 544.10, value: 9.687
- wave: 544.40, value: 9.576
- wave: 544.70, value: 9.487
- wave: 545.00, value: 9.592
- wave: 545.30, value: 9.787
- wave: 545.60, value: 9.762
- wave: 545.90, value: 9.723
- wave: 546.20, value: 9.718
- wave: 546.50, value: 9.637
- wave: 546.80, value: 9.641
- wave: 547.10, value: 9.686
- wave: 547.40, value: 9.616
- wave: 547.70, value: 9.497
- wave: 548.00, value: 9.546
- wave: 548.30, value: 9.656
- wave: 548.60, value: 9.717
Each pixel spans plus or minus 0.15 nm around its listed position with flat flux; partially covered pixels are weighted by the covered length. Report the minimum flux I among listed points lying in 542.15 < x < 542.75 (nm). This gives 9.589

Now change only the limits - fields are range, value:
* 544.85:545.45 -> 9.592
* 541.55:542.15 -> 9.644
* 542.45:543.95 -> 9.476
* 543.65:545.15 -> 9.487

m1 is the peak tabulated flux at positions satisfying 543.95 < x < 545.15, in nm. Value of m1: 9.687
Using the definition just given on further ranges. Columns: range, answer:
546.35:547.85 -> 9.686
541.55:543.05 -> 9.662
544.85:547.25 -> 9.787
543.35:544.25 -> 9.692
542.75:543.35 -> 9.548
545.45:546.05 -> 9.762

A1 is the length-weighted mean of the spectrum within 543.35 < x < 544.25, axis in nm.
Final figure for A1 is 9.64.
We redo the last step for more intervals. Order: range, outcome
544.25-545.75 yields 9.64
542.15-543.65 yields 9.56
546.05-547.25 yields 9.67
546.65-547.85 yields 9.61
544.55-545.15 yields 9.54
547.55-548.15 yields 9.52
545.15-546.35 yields 9.75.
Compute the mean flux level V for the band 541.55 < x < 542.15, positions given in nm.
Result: 9.65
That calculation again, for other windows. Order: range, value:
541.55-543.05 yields 9.62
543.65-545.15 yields 9.61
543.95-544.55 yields 9.63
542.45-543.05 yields 9.57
